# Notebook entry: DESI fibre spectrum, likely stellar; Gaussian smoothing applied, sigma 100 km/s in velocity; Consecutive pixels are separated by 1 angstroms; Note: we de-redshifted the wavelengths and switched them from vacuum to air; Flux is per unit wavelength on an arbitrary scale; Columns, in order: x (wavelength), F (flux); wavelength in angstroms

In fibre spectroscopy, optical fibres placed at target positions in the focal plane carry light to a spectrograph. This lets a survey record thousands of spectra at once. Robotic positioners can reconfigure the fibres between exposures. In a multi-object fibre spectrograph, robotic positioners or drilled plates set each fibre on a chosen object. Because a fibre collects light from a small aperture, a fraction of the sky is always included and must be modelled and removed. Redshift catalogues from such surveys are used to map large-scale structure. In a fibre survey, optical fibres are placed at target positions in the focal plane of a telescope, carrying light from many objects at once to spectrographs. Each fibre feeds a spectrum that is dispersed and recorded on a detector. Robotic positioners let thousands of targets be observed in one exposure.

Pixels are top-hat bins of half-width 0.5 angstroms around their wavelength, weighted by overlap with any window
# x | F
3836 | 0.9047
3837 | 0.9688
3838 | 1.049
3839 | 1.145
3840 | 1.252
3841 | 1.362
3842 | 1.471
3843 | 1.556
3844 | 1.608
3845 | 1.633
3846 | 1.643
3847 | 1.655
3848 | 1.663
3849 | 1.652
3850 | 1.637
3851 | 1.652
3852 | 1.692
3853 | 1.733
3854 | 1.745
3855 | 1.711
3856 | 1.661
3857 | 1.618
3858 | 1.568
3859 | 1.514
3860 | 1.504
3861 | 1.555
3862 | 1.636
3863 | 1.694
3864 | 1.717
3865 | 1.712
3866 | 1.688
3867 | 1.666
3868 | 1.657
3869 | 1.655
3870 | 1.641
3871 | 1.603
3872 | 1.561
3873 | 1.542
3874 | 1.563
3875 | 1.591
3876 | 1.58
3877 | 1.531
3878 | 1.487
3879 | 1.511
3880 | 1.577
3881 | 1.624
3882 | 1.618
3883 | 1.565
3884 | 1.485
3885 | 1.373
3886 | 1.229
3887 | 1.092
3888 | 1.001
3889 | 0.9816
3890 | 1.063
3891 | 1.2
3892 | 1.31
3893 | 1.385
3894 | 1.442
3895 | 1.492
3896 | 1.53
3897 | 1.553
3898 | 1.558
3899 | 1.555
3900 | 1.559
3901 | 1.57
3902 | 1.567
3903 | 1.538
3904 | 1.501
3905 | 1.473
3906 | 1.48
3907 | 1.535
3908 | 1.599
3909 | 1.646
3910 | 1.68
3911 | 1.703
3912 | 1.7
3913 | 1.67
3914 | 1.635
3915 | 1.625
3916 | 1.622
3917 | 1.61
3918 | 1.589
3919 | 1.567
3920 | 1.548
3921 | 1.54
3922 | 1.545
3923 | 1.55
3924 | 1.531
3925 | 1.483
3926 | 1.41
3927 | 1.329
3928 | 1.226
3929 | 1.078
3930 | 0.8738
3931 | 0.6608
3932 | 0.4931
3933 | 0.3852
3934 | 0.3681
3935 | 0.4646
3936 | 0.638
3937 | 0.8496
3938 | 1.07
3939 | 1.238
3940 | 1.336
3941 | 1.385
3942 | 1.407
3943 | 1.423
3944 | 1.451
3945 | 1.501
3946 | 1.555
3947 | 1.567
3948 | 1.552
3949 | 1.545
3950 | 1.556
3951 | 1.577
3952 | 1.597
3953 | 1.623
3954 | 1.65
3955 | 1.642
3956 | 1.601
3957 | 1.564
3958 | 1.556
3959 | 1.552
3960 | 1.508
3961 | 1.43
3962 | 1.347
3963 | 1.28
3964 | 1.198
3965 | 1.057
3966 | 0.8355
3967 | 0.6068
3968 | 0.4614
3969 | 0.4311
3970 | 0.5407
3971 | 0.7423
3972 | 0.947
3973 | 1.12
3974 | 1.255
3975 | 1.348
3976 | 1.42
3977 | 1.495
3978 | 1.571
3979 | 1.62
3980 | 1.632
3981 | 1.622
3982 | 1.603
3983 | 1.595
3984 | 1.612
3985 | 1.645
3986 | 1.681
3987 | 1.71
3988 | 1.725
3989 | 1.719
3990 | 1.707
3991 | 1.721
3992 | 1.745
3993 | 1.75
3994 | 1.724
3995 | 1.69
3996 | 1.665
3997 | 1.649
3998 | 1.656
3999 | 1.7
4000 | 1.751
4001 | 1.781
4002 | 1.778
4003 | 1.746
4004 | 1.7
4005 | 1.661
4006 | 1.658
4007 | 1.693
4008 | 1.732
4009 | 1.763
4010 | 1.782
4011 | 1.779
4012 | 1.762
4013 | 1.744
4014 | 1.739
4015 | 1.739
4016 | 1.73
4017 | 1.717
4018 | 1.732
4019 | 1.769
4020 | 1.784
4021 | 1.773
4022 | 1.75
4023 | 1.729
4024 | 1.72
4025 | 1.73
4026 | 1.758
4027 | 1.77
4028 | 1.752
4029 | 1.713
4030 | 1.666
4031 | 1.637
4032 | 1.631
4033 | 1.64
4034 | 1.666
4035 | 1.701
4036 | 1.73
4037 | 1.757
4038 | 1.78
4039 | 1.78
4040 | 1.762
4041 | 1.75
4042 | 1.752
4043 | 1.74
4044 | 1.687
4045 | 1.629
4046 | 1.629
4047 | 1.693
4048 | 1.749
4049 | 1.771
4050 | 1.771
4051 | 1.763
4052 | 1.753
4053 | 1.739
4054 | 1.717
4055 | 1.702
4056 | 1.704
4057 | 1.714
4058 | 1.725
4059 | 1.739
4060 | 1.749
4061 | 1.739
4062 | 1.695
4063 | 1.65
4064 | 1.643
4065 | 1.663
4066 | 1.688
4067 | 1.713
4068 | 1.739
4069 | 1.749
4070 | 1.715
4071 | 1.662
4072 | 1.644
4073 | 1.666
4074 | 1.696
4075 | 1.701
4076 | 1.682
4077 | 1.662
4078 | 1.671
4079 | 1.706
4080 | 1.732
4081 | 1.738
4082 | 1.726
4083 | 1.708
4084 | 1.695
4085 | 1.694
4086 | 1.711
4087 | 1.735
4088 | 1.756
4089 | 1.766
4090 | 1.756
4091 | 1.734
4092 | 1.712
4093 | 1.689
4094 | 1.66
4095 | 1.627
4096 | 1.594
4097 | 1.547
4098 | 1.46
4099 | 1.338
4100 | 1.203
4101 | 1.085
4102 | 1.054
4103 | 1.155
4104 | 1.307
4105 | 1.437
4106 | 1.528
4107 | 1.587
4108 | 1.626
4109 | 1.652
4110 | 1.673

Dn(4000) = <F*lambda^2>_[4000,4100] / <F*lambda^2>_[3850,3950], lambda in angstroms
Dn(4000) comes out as 1.3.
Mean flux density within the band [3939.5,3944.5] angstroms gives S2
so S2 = 1.4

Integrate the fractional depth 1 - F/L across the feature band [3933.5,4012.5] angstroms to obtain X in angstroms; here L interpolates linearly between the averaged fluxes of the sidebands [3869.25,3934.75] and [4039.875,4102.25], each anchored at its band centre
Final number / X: 4.5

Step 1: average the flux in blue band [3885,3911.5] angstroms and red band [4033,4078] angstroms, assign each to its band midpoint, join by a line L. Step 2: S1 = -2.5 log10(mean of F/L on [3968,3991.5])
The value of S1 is 0.14 mag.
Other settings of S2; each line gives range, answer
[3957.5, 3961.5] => 1.51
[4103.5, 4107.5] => 1.46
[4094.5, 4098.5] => 1.56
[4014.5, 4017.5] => 1.73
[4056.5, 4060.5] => 1.73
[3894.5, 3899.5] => 1.54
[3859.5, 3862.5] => 1.57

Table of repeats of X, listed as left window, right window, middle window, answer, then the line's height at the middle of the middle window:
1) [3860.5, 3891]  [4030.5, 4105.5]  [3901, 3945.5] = 5.9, 1.54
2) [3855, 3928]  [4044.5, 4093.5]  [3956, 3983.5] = 6.3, 1.61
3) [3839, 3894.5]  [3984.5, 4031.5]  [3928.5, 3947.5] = 6.9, 1.63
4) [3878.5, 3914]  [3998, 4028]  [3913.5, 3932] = 1.7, 1.53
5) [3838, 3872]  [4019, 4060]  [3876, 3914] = 3.5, 1.62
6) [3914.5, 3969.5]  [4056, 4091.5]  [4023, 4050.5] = -2.3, 1.59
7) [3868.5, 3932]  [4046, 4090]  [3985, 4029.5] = -2.9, 1.62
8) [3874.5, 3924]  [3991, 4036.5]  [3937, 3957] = 1.5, 1.59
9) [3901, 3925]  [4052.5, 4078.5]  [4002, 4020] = -0.8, 1.66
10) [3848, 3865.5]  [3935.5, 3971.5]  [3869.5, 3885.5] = 0.1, 1.57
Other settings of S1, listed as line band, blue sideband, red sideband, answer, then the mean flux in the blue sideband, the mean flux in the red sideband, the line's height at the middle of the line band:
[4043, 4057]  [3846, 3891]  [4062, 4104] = -0.07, 1.55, 1.62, 1.61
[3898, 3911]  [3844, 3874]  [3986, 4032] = 0.07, 1.64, 1.73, 1.67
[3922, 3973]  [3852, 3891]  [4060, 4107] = 0.29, 1.53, 1.61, 1.56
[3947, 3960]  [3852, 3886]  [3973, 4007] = 0.03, 1.6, 1.64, 1.63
